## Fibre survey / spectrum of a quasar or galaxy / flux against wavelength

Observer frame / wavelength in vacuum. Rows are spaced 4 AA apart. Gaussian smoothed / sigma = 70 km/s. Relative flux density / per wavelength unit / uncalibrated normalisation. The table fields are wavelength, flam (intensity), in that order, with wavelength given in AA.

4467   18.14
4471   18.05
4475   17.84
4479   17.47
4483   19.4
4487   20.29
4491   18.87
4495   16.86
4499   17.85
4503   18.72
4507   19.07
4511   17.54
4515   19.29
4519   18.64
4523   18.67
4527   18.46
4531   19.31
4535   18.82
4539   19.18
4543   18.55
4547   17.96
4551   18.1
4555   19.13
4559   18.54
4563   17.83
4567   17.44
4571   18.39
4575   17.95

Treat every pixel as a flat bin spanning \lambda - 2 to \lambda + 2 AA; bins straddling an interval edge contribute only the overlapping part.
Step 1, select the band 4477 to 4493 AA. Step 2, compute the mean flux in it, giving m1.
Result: 19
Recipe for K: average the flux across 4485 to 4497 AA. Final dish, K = 18.7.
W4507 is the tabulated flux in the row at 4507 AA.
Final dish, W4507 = 19.07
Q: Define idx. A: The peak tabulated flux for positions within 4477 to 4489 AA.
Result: 20.29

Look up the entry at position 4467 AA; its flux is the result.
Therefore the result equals 18.14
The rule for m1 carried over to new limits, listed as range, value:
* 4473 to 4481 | 17.7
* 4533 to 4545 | 18.9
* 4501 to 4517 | 18.7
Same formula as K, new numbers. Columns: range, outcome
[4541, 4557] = 18.4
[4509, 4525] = 18.5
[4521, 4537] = 18.8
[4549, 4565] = 18.4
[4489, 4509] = 18.3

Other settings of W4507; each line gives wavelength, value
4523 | 18.67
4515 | 19.29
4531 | 19.31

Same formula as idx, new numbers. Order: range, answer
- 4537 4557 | 19.18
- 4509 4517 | 19.29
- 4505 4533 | 19.31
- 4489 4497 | 18.87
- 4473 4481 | 17.84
